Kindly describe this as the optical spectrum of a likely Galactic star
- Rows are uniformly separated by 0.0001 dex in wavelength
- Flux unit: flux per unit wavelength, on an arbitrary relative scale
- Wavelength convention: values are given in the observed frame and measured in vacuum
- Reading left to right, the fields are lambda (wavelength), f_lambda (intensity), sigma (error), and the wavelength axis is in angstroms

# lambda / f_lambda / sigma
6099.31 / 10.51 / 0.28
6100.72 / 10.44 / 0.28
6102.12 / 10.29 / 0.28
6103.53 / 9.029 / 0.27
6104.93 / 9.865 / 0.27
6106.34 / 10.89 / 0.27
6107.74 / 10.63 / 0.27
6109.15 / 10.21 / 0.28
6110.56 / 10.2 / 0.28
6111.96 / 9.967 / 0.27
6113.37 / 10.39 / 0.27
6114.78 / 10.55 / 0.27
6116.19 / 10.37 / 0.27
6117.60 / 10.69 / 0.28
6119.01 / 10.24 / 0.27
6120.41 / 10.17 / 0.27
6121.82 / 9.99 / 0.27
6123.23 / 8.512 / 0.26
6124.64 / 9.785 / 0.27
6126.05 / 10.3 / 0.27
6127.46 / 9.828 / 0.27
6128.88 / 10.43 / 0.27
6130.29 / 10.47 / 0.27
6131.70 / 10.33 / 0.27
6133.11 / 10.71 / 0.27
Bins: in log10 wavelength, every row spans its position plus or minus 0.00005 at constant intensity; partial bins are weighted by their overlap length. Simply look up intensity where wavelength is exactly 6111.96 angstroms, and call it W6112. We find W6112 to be 9.967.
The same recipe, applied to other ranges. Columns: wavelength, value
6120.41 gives 10.17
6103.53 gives 9.029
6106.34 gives 10.89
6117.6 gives 10.69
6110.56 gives 10.2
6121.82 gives 9.99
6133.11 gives 10.71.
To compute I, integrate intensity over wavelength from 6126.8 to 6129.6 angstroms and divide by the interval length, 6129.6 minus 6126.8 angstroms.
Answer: 10.1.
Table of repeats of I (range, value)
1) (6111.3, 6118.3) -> 10.4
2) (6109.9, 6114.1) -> 10.2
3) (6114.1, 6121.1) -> 10.4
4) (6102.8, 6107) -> 9.91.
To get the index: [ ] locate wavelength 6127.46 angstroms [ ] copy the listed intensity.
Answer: 9.828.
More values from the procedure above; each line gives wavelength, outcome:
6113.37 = 10.39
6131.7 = 10.33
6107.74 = 10.63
